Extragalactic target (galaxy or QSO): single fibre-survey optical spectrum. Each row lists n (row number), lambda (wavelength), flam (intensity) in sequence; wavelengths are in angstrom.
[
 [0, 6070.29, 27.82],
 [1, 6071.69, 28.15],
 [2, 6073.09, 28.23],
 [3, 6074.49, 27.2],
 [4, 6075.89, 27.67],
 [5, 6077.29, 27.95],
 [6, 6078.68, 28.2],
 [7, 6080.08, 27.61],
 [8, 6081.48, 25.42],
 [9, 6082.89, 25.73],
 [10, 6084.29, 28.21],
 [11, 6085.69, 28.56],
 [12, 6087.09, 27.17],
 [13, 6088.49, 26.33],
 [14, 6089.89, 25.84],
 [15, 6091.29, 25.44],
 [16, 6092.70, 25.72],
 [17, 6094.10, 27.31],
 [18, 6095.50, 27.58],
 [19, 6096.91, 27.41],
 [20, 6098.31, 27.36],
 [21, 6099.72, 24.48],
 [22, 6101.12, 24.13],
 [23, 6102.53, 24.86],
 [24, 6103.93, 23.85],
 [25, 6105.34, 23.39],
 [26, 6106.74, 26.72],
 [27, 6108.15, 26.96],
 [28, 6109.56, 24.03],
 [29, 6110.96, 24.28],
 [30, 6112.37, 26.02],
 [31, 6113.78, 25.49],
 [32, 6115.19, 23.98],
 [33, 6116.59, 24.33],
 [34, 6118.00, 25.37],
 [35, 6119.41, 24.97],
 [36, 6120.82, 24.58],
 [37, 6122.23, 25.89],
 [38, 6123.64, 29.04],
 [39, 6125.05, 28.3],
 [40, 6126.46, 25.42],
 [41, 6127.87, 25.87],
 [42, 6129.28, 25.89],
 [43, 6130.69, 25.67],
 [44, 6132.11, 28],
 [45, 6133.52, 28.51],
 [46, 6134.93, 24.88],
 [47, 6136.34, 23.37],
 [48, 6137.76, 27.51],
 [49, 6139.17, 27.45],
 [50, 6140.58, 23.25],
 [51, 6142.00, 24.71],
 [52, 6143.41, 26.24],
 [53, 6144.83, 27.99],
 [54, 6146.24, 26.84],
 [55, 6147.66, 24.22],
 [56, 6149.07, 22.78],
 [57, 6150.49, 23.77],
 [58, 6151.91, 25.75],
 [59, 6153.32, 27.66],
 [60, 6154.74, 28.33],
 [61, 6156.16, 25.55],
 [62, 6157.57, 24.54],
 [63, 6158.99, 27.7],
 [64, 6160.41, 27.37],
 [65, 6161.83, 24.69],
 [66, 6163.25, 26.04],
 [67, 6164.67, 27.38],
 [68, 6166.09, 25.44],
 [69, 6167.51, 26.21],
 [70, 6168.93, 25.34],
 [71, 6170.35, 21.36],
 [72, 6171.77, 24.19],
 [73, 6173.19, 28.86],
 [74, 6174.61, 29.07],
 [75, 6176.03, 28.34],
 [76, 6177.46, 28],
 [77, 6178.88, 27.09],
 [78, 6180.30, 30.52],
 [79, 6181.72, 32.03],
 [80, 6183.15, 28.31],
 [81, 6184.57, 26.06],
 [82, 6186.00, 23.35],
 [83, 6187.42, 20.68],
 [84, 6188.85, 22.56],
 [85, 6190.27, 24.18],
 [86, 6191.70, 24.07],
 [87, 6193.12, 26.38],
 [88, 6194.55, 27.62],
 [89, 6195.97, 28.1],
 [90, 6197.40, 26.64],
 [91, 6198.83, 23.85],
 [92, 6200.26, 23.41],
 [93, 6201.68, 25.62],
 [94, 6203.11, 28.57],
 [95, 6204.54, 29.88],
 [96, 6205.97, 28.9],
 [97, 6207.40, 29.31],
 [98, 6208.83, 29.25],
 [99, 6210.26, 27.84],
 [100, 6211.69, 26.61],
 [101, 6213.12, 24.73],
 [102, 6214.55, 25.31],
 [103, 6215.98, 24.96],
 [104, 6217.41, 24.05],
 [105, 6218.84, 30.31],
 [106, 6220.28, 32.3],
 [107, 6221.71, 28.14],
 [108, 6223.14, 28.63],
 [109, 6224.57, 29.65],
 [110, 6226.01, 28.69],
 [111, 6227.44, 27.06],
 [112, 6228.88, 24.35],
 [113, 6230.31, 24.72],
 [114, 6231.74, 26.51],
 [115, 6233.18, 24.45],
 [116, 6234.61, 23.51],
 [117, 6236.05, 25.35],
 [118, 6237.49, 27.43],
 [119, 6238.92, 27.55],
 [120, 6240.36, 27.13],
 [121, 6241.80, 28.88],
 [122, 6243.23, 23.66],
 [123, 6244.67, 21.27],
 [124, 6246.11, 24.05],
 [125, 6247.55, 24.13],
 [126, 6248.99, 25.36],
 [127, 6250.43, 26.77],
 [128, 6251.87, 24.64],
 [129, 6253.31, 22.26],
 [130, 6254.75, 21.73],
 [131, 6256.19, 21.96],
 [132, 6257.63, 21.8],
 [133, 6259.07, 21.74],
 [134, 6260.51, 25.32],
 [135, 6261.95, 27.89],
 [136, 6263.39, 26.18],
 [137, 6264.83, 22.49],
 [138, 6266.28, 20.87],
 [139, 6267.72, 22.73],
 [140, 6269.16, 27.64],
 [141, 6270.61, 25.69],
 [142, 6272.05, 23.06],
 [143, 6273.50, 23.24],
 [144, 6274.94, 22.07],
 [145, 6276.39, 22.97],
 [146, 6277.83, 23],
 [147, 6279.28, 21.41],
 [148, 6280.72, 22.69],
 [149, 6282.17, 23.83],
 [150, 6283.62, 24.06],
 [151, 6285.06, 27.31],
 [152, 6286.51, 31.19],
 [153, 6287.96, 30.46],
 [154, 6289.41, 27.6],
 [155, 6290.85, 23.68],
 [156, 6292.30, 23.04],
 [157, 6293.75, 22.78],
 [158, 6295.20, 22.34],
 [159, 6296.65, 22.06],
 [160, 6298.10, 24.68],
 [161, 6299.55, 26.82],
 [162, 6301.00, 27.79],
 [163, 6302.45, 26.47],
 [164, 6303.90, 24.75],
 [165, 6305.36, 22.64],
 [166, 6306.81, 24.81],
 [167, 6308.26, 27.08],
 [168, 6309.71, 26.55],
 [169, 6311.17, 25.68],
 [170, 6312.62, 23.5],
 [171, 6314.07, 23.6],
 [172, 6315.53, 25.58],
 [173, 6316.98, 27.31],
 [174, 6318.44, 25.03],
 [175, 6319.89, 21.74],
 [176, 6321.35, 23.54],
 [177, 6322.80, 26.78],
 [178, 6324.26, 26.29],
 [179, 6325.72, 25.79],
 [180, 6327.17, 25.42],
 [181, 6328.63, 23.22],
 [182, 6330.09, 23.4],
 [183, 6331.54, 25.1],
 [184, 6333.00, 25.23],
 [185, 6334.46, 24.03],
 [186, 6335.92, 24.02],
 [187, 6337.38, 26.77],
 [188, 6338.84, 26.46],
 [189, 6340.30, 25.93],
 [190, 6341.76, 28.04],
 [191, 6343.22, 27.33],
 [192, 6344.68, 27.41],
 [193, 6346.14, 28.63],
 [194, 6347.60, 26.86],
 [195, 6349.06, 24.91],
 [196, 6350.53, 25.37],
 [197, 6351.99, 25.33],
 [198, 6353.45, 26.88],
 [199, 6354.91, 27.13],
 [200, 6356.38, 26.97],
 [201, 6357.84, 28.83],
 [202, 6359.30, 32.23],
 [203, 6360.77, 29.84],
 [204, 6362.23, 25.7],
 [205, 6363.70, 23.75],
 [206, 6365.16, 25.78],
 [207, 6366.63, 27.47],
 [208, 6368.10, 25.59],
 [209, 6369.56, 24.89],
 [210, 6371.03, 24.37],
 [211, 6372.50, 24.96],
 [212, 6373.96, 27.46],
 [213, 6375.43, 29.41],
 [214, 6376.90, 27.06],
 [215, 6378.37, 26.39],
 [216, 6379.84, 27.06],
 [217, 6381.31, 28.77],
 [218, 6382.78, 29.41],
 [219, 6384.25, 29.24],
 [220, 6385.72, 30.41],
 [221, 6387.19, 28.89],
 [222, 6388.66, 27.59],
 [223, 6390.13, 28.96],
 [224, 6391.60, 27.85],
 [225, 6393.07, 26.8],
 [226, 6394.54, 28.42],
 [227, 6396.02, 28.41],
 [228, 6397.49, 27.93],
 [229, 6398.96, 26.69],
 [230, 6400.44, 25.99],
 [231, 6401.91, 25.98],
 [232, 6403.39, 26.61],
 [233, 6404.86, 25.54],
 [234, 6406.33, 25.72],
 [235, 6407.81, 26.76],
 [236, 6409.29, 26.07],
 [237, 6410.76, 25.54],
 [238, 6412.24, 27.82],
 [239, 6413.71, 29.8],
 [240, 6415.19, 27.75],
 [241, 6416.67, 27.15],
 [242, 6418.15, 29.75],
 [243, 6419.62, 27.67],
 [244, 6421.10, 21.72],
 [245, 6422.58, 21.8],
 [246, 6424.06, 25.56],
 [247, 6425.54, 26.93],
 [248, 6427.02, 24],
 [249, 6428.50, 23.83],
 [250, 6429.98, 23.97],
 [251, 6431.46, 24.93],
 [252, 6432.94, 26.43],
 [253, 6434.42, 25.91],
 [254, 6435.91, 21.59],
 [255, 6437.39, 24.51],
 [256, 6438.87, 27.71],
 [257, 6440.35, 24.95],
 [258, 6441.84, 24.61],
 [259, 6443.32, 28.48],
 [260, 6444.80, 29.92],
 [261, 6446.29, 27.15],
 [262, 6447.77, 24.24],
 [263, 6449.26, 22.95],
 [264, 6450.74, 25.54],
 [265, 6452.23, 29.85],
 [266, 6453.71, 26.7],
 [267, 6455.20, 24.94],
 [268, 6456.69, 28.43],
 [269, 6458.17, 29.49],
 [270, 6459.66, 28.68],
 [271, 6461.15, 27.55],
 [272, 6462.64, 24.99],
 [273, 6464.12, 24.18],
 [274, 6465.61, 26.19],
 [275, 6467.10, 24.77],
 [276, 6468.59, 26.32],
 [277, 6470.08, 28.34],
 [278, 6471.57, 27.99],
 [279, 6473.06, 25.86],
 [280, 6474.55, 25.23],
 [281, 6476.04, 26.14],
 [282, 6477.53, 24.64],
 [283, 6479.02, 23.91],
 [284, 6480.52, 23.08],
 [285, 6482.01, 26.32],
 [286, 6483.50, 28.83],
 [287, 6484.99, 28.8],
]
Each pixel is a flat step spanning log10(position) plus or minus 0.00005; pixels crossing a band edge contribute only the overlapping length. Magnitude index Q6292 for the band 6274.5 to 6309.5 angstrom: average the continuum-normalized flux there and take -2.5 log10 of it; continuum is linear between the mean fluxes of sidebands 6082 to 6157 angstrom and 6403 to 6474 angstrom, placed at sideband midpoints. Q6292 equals 0.051 mag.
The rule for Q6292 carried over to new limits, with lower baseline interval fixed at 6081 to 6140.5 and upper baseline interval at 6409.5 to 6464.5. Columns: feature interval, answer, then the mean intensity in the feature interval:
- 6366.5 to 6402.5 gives -0.05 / 27.4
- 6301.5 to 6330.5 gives 0.05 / 25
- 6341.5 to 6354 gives -0.02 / 26.7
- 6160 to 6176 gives 0.00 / 26.1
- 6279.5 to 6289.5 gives -0.01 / 26.4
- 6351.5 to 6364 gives -0.06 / 27.6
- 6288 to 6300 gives 0.07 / 24.4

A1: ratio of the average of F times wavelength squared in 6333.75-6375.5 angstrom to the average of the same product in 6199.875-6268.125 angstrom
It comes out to 1.07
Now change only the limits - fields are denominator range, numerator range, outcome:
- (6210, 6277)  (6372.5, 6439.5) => 1.11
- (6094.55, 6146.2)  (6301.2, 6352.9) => 1.06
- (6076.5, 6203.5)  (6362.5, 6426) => 1.12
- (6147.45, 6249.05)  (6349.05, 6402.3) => 1.10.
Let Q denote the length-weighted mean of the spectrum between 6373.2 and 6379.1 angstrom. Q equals 27.6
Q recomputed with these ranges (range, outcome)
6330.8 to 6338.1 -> 25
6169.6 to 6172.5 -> 22.9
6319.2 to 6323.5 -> 24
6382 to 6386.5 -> 29.7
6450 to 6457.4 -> 27.1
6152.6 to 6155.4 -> 28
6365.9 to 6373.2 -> 25.4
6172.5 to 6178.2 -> 28.5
